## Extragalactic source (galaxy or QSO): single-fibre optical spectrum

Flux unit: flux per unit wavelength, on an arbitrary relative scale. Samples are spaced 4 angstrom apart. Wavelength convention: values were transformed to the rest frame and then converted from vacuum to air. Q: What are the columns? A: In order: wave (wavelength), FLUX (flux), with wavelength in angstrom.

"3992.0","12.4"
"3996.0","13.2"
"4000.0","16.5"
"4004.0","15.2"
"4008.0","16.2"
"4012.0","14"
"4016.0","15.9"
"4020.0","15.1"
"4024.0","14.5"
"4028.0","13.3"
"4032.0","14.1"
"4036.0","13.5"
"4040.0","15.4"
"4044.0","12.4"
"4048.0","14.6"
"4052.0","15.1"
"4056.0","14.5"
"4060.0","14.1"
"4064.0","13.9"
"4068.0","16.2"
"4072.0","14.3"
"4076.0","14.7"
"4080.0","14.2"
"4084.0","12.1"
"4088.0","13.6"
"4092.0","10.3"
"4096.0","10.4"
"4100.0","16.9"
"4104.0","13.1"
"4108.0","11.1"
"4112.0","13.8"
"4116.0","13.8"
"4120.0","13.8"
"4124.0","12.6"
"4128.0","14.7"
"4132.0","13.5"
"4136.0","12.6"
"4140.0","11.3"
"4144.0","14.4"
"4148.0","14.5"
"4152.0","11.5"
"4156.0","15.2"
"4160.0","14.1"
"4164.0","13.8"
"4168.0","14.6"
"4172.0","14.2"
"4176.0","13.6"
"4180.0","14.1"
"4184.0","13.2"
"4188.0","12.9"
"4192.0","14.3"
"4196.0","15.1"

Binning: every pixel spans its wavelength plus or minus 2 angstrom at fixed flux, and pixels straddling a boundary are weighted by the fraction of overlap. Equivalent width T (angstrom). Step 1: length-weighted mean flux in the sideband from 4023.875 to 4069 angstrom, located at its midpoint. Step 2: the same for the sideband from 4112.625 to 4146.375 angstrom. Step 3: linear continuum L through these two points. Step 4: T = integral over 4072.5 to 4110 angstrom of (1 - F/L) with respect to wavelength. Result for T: 2.2 angstrom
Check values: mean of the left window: 14.2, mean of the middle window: 13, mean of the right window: 13.4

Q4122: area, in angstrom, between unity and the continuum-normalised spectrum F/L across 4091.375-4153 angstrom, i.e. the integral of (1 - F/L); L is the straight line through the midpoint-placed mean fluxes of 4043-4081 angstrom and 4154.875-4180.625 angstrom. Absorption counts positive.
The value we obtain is 5.2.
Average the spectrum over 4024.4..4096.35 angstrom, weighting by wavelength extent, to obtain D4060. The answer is 13.8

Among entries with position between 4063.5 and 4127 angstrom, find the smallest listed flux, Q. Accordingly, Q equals 10.3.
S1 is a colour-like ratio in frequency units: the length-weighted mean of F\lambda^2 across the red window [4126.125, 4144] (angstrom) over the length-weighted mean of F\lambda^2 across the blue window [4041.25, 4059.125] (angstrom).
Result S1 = 0.97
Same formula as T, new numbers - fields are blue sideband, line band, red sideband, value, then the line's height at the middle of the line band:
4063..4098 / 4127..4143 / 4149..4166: 0.7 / 13.6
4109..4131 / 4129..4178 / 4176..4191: -0.3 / 13.5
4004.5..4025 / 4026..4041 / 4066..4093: 0.8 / 14.8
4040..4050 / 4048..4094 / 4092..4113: -1.9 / 13.4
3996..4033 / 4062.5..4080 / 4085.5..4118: -1.5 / 13.6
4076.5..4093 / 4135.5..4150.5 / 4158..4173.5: 0.7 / 13.8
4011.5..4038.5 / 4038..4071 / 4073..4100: -2.0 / 13.7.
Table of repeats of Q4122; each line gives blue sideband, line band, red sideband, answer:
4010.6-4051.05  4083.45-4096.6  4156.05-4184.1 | 2.3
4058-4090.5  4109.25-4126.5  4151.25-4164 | 0.6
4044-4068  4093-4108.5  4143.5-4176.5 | 1.5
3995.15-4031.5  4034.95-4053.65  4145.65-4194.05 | 0.6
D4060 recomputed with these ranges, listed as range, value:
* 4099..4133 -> 13.6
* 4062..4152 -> 13.4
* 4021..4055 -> 14.2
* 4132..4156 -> 13.1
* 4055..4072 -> 14.6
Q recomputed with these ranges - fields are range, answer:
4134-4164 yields 11.3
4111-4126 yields 12.6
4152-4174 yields 11.5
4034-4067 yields 12.4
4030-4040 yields 13.5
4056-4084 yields 12.1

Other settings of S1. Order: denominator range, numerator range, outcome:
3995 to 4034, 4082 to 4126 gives 0.91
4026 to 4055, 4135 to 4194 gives 1.03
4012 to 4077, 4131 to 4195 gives 1.00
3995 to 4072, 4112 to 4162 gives 0.97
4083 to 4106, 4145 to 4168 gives 1.12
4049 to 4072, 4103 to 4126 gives 0.91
